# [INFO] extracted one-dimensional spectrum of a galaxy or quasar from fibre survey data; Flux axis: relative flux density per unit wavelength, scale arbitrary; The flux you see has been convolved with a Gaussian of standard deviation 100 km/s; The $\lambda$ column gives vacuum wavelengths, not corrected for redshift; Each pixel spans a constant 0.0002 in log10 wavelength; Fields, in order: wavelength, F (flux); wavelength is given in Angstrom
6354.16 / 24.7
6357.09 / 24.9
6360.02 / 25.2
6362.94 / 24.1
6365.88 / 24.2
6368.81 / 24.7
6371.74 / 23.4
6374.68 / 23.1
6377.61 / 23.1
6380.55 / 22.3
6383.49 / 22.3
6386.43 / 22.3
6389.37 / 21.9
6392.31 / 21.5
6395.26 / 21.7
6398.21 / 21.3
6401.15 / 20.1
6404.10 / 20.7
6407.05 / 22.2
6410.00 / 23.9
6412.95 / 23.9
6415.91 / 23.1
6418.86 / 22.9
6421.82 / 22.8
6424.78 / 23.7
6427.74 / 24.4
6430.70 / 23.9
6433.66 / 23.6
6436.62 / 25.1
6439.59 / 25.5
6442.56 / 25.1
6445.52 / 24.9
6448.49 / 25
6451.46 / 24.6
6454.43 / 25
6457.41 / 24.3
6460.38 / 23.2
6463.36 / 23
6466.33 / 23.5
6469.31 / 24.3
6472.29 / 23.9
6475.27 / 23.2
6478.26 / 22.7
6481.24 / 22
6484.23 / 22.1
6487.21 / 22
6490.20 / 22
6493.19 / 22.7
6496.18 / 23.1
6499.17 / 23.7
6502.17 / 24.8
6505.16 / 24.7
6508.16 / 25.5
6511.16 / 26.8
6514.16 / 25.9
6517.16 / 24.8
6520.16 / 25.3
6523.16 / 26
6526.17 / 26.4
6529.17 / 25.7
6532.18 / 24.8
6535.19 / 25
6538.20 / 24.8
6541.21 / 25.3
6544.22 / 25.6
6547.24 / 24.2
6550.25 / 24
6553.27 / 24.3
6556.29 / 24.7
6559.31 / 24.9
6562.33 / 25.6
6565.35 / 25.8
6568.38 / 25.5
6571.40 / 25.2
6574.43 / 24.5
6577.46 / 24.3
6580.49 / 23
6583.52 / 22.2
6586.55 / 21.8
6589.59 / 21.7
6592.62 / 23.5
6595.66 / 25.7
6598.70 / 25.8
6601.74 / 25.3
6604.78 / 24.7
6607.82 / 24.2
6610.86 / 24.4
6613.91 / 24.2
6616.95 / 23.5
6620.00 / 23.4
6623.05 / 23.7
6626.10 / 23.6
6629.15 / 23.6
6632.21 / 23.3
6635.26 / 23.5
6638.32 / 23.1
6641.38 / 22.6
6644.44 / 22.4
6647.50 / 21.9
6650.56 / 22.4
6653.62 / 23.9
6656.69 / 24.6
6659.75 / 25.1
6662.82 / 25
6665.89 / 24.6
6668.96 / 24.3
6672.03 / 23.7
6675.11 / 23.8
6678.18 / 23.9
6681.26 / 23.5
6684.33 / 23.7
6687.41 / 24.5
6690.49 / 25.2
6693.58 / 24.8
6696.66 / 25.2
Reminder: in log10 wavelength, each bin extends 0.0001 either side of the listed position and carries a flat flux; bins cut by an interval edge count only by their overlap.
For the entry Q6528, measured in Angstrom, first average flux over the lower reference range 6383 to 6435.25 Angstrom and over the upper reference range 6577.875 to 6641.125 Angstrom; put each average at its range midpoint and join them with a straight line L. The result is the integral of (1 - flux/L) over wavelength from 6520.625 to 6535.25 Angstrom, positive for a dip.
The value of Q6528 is -1.5 Angstrom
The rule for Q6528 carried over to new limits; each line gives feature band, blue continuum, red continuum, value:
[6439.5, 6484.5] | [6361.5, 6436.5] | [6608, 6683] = -1.57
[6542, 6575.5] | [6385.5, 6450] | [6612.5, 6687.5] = -2.12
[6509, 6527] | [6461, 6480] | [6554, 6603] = -1.53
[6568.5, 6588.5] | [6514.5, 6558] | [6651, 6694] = 0.99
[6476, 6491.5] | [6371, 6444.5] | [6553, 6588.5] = 0.90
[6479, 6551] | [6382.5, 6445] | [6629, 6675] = -3.73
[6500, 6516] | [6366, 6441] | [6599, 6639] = -1.37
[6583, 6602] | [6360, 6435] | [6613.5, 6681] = -0.18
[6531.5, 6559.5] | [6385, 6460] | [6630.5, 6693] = -1.42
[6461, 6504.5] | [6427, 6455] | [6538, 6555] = 2.82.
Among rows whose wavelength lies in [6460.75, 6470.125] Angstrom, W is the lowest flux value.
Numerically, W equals 23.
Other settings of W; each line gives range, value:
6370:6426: 20.1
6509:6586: 22.2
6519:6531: 25.3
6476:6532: 22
